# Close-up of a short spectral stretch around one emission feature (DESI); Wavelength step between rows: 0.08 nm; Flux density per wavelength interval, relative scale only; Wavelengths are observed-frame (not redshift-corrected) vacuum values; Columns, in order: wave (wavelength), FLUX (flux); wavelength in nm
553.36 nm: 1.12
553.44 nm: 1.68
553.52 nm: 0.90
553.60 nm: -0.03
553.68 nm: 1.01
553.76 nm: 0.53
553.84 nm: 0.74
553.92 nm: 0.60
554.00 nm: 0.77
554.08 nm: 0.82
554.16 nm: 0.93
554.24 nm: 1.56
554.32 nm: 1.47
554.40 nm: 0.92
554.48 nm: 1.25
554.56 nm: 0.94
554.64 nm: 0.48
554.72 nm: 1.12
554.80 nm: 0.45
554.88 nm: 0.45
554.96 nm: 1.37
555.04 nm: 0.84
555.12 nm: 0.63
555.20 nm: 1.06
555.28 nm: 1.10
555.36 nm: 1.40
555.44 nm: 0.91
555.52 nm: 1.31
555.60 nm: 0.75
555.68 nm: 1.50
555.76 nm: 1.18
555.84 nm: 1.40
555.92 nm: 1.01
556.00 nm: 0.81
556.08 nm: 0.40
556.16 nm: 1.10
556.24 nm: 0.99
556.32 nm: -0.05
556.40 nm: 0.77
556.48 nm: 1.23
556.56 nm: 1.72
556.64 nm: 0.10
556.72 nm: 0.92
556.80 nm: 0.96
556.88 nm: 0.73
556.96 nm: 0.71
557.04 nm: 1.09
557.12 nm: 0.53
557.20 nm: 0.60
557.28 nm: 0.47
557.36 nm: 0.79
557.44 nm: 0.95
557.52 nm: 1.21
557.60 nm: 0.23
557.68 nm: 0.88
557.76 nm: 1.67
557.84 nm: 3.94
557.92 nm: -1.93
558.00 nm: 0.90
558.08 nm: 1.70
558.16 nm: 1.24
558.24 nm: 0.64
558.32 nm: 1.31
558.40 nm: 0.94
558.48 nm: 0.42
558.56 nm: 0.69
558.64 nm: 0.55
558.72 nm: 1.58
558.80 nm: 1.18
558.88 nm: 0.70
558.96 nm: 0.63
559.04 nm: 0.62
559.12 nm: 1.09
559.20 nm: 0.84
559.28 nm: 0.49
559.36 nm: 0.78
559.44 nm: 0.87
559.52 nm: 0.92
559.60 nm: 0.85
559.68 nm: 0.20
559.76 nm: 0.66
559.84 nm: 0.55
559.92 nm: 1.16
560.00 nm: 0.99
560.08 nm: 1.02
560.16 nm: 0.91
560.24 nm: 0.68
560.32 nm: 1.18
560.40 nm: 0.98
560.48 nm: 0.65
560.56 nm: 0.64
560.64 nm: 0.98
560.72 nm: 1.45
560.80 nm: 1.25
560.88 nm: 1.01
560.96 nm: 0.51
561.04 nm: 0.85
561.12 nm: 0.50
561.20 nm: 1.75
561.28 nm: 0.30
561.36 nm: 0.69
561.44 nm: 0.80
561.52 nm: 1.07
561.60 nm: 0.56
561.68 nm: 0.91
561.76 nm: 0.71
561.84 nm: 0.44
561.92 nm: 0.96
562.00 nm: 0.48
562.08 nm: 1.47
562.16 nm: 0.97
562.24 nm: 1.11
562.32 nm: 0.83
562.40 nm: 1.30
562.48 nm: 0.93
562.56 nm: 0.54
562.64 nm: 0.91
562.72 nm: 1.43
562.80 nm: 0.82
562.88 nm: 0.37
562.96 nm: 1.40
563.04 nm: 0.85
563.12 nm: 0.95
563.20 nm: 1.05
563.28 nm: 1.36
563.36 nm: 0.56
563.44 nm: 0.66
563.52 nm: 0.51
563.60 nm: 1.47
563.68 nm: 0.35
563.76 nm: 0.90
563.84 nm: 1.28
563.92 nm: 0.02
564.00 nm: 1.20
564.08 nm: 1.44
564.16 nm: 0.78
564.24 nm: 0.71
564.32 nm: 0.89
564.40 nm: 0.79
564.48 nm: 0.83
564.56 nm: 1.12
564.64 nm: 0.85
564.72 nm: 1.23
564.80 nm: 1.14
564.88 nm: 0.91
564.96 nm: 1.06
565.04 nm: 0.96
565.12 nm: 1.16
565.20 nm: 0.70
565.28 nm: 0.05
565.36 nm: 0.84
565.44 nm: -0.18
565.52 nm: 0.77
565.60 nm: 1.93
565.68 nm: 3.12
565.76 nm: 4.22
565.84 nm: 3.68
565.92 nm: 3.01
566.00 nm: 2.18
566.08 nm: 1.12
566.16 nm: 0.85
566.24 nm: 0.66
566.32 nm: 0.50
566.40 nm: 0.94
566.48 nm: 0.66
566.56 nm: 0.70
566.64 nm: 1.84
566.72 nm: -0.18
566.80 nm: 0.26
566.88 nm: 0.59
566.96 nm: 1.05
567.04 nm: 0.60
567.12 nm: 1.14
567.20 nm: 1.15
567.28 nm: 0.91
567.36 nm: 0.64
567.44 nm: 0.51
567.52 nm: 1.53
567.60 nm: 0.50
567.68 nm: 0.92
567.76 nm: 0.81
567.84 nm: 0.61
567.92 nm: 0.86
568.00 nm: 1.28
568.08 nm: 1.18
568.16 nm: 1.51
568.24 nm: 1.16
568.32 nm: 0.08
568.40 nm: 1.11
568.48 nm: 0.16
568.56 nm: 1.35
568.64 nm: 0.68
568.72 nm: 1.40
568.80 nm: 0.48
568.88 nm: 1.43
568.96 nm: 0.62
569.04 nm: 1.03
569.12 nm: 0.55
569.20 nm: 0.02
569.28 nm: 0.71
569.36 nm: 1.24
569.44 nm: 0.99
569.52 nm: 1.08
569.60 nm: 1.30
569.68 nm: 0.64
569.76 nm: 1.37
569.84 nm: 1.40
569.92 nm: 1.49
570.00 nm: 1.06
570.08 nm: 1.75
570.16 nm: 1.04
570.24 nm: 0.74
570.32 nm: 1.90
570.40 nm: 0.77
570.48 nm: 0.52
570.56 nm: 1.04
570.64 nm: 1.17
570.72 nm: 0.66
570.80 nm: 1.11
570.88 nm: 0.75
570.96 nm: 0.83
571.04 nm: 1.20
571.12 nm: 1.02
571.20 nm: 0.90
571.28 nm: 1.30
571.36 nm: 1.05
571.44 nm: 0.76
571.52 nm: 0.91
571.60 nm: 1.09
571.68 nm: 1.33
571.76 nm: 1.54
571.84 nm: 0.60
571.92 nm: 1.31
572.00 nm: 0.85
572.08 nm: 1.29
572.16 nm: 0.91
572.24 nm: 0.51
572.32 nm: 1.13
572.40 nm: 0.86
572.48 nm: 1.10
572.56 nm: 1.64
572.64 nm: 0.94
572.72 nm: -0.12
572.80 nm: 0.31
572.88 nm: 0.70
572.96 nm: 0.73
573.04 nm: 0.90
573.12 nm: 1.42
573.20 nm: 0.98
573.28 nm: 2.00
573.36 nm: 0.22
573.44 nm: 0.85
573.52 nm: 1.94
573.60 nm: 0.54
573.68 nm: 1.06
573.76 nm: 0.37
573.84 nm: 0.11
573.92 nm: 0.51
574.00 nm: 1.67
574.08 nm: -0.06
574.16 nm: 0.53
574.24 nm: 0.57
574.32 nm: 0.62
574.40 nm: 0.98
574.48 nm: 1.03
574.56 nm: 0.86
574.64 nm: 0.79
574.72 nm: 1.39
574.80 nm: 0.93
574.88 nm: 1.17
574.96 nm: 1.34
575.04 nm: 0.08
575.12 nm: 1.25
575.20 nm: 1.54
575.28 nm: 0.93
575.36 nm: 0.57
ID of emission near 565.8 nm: H-beta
